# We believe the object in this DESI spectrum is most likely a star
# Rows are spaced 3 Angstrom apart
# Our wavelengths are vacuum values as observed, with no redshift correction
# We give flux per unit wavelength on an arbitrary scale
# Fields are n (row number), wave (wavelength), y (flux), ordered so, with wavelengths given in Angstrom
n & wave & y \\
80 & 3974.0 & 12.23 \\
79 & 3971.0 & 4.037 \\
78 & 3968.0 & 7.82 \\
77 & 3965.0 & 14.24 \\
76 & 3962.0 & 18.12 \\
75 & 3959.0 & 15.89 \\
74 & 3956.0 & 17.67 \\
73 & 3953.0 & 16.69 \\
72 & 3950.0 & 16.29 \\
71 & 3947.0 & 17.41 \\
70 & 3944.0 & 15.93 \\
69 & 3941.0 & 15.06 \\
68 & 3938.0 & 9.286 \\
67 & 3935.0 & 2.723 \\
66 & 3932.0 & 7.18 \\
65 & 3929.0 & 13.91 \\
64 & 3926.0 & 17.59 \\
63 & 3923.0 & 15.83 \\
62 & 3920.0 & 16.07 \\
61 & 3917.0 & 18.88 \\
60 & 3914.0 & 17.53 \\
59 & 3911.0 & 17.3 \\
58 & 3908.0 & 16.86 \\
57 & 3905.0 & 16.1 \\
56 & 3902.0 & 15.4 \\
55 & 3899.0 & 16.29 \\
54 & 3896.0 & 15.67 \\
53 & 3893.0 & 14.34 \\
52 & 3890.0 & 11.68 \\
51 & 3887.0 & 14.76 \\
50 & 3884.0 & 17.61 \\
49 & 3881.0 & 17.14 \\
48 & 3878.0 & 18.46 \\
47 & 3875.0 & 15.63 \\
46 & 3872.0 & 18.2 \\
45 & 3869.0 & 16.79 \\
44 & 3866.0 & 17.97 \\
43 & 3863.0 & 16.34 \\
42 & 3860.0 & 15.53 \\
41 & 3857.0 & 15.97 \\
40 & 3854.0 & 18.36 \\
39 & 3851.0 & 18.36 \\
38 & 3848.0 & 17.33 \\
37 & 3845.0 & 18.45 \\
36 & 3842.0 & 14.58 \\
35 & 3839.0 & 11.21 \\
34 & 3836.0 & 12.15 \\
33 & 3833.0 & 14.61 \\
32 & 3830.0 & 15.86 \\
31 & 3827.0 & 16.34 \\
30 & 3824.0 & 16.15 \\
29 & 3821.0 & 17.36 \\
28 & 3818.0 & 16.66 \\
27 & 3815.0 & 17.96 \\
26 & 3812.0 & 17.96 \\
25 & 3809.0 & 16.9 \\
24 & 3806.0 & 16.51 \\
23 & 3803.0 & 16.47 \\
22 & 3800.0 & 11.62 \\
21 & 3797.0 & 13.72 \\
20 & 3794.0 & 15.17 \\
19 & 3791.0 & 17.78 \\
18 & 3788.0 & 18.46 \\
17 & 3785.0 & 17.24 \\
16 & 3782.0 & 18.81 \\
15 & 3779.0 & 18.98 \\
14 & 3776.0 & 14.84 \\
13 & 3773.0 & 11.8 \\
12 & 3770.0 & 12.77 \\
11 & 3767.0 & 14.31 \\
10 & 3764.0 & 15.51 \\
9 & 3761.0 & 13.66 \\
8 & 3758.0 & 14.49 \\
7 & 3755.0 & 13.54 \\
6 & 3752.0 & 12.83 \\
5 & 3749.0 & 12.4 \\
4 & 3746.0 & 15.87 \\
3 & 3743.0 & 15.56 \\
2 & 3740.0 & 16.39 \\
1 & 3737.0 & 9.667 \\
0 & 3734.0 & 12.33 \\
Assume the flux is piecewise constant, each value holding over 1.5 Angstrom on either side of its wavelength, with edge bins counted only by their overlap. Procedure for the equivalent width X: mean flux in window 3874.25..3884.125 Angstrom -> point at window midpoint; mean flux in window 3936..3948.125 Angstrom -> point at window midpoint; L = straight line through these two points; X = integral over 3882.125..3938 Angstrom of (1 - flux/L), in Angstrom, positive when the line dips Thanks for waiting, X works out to 3.6 Angstrom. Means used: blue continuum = 17.3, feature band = 14.6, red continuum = 13.8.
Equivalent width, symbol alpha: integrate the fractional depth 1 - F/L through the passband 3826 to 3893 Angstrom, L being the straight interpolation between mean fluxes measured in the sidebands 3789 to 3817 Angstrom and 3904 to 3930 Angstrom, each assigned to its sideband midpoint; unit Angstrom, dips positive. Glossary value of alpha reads 1.55 Angstrom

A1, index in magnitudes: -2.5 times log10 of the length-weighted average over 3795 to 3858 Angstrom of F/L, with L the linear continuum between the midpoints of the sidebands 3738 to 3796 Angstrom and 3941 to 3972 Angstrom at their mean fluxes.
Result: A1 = -0.063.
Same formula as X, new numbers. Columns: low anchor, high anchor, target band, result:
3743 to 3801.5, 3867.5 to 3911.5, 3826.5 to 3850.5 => 0.72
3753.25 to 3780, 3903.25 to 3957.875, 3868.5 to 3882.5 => -2.43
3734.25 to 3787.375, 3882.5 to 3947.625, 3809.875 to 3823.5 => -2.52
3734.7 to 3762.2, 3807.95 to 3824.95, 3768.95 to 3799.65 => -0.50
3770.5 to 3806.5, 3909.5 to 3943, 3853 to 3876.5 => -3.37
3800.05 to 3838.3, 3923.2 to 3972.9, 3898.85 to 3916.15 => -3.25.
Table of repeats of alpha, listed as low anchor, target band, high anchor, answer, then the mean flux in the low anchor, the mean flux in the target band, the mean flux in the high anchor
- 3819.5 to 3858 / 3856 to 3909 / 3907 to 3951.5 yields -3.2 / 15.9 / 16.1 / 14.5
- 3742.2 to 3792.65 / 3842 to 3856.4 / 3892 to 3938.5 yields -2.7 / 15.2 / 17.6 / 14.5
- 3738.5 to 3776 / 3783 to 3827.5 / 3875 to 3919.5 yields -4.8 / 14.1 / 16.4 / 16.3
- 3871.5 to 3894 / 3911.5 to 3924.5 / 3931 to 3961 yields -2.2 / 15.9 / 17.1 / 13.6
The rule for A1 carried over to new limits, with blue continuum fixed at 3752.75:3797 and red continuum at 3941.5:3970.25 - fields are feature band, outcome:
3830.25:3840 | 0.169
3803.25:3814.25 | -0.115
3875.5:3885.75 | -0.142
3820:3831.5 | -0.070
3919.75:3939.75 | 0.301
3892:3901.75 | -0.013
